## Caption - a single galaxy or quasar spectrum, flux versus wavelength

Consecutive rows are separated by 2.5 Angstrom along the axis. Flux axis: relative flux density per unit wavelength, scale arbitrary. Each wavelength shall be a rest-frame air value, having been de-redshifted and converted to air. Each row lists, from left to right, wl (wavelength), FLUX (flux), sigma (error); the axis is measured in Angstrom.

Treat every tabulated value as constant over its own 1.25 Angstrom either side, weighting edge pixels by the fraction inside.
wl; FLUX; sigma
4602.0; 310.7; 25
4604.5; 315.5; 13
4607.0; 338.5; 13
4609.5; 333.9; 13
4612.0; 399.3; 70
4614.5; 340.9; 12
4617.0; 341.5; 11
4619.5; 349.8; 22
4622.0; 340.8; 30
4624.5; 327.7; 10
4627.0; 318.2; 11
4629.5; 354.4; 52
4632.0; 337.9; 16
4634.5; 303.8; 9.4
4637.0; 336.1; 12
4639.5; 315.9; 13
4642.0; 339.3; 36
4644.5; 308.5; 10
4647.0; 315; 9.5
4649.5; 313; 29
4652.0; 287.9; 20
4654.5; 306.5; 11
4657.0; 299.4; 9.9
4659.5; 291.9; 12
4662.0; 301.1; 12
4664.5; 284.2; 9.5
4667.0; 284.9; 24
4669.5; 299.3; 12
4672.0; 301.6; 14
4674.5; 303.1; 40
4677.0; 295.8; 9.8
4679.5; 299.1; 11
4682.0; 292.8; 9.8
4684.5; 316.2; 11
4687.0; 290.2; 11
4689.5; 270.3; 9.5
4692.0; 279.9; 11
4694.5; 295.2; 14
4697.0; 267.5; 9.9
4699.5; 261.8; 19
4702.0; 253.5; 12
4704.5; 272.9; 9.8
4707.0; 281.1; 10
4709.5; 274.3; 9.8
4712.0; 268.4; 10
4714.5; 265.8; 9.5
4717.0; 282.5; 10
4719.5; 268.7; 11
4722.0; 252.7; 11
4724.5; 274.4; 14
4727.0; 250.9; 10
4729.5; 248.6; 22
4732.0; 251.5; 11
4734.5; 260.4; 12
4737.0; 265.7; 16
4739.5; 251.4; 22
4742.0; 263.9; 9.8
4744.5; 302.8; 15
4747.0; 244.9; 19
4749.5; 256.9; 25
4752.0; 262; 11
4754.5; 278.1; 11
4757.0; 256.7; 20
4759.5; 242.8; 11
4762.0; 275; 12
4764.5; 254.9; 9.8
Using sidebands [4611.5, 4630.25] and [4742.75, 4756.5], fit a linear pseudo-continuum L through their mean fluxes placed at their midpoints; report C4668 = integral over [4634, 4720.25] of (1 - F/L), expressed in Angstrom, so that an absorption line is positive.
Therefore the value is 5.2 Angstrom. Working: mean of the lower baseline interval 344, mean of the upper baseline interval 268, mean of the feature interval 292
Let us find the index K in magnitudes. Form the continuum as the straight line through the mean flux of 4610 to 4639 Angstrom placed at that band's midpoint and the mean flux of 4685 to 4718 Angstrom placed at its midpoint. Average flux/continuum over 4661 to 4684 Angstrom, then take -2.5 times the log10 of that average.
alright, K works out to 0.01 mag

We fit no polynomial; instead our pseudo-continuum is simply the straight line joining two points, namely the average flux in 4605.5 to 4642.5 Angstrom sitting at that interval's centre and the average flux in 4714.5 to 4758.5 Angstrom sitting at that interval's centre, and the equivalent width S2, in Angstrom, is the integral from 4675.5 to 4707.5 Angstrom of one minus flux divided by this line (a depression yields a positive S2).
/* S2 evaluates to 1.1 Angstrom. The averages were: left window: 338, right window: 263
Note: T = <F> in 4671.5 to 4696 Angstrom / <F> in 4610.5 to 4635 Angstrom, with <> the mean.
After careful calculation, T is 0.9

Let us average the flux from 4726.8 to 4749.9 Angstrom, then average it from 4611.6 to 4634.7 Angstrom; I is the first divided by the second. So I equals 0.76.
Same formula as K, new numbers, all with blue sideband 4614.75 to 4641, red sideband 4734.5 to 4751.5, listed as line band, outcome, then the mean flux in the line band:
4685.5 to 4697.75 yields 0.05 mag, 282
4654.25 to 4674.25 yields 0.05 mag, 296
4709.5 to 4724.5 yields 0.04 mag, 269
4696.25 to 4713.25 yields 0.07 mag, 269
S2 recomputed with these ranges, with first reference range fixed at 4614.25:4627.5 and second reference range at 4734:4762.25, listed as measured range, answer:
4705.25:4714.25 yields 0.4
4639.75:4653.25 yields 0.4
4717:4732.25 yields 0.9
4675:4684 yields 0.1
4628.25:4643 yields -0.1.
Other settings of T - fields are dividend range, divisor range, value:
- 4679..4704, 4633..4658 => 0.90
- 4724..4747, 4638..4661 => 0.85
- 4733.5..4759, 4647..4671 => 0.89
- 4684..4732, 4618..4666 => 0.85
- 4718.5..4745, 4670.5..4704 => 0.91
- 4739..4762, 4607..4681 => 0.83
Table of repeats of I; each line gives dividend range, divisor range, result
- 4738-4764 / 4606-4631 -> 0.76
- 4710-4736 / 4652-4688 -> 0.88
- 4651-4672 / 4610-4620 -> 0.83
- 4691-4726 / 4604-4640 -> 0.80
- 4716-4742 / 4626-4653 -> 0.81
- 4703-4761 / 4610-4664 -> 0.81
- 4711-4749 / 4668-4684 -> 0.88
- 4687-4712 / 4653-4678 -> 0.92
